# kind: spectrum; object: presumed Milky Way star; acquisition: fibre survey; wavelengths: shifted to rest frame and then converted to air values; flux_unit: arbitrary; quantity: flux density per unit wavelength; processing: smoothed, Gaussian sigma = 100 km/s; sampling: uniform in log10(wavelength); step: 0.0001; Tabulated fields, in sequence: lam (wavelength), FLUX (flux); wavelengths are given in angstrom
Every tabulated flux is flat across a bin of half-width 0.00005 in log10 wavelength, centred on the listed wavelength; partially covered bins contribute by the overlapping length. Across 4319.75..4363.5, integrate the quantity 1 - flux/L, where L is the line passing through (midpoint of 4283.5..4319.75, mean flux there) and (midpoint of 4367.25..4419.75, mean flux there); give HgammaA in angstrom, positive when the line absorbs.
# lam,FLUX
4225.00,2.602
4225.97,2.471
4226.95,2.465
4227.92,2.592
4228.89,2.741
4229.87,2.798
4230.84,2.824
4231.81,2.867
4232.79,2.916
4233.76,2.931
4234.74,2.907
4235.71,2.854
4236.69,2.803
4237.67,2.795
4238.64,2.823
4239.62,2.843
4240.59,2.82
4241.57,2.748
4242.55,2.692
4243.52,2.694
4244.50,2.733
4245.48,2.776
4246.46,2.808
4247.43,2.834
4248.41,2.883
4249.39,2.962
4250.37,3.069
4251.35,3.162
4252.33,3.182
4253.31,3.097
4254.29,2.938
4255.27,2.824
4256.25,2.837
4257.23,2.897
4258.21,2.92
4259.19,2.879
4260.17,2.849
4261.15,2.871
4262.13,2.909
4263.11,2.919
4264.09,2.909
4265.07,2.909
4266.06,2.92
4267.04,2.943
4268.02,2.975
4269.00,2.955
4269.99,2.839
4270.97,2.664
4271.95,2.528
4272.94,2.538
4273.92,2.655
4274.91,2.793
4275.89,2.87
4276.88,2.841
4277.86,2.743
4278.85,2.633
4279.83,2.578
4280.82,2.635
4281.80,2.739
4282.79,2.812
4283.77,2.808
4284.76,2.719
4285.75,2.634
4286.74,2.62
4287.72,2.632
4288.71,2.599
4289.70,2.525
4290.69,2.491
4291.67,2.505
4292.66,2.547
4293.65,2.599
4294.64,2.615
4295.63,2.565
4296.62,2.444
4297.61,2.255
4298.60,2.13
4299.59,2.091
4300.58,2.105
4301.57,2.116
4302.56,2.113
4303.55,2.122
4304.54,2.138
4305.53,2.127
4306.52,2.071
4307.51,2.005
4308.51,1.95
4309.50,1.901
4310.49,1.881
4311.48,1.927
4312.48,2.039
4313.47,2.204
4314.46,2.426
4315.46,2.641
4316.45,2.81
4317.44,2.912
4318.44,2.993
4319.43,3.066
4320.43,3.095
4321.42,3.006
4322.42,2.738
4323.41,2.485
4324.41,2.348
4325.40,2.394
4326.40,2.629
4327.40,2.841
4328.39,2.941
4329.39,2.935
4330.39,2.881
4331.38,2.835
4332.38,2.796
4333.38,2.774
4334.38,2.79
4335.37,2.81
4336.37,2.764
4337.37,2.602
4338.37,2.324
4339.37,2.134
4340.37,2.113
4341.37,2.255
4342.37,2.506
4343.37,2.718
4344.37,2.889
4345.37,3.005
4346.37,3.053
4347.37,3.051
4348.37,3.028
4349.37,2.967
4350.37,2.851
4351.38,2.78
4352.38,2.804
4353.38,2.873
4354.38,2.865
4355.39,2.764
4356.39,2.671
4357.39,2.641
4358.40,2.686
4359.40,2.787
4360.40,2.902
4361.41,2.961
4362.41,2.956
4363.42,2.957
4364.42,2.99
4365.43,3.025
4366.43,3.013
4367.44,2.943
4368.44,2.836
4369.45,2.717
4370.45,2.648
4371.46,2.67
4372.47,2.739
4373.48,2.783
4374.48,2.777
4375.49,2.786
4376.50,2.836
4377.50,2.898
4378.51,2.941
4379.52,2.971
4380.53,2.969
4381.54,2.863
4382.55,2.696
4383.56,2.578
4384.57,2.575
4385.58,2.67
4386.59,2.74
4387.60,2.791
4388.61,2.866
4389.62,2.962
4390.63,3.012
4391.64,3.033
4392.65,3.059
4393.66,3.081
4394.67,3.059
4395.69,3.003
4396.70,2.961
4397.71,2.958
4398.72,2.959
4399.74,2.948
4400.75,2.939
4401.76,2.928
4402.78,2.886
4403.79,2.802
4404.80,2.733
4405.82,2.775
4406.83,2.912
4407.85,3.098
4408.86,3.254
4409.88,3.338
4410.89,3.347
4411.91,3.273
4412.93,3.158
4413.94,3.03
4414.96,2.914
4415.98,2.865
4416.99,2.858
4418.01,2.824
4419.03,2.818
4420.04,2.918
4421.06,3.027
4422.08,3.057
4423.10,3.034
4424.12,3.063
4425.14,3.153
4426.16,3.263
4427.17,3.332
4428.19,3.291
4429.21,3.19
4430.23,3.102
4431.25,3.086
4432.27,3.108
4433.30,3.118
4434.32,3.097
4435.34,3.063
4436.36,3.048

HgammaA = -2.4 angstrom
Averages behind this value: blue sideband 2.38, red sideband 2.91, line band 2.75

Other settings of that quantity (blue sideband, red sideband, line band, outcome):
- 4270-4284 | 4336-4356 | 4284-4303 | 1.9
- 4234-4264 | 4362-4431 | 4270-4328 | 8.0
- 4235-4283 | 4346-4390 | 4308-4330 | 2.2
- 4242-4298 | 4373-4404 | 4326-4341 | 0.8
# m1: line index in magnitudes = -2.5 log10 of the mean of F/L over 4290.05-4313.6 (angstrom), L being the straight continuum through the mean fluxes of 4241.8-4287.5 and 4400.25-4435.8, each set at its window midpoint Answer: 0.288 mag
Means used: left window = 2.82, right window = 3.05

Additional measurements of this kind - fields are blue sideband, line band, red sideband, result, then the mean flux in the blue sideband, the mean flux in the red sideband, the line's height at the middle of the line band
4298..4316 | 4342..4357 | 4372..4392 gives -0.14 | 2.11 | 2.82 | 2.52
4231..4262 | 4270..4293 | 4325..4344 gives 0.05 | 2.88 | 2.64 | 2.78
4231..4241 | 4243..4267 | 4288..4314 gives -0.09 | 2.86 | 2.24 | 2.67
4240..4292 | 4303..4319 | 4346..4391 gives 0.24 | 2.8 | 2.84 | 2.82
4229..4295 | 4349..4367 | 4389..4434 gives 0.03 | 2.8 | 3.03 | 2.95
